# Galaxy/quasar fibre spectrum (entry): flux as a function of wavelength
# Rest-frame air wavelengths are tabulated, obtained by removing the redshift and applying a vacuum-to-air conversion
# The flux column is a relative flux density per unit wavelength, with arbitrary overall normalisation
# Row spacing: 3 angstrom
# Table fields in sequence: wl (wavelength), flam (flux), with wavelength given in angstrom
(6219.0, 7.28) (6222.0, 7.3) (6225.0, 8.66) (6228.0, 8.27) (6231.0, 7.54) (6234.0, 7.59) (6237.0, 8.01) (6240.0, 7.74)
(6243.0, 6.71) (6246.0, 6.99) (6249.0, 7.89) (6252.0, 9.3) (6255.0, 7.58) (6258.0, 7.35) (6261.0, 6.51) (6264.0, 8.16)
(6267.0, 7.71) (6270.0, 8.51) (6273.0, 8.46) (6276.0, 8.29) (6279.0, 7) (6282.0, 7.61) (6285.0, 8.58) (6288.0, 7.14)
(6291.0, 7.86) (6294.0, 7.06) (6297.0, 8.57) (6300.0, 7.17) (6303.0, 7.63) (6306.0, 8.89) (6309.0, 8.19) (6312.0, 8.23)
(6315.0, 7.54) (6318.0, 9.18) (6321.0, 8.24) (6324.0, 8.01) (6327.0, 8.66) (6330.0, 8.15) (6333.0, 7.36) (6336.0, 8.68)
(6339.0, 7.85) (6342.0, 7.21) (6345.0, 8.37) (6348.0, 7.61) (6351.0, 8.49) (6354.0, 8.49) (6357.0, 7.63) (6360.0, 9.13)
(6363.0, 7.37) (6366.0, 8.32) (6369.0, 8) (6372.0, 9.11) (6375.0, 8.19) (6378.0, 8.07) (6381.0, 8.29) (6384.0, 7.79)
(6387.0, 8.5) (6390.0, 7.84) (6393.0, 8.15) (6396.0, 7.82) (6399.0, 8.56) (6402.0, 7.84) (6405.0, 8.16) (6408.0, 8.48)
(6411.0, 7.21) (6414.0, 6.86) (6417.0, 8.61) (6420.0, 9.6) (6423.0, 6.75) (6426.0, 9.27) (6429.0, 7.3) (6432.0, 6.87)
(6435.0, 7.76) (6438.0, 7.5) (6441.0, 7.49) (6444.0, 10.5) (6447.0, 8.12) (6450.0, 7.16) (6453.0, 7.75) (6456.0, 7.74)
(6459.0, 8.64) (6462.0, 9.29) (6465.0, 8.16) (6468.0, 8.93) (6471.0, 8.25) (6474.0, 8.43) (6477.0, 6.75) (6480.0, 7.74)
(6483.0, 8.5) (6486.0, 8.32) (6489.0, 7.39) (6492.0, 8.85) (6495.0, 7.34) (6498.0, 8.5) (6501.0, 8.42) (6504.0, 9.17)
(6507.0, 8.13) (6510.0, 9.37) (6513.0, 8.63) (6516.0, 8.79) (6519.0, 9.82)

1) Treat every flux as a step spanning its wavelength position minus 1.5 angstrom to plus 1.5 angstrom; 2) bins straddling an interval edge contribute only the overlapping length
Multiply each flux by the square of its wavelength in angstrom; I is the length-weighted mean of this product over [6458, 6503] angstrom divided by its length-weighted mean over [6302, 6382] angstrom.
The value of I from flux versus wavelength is 1.05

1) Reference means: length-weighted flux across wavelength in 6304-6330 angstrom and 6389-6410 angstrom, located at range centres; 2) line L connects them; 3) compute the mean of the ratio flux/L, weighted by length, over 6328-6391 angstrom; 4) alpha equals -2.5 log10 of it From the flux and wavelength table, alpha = 0.01 mag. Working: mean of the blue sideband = 8.34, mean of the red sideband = 8.11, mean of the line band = 8.12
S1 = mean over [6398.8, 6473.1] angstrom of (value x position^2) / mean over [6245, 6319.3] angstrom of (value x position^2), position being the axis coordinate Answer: 1.1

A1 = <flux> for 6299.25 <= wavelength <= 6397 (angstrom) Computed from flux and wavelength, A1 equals 8.13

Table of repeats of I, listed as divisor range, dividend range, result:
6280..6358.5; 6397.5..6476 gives 1.05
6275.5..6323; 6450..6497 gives 1.08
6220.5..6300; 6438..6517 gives 1.14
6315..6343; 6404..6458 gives 1.01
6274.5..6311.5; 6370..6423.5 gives 1.07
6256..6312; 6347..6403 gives 1.08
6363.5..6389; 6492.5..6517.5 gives 1.08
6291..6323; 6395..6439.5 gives 1.02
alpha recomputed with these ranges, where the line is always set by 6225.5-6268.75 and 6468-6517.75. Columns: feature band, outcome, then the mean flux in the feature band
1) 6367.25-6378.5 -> -0.05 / 8.37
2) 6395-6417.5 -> 0.02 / 7.92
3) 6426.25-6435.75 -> 0.09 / 7.53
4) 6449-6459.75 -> 0.06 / 7.8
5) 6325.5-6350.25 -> -0.01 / 8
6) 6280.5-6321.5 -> -0.02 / 7.99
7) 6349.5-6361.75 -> -0.06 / 8.41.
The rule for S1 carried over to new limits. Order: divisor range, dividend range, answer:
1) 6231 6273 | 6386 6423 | 1.10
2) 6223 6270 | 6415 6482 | 1.11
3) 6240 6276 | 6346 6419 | 1.09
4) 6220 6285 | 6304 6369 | 1.08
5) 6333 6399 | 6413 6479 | 1.02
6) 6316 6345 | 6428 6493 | 1.03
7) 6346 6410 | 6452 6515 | 1.05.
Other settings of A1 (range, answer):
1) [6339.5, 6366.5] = 8.05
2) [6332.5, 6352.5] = 7.97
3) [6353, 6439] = 8.05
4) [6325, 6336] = 8.14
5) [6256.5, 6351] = 7.94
